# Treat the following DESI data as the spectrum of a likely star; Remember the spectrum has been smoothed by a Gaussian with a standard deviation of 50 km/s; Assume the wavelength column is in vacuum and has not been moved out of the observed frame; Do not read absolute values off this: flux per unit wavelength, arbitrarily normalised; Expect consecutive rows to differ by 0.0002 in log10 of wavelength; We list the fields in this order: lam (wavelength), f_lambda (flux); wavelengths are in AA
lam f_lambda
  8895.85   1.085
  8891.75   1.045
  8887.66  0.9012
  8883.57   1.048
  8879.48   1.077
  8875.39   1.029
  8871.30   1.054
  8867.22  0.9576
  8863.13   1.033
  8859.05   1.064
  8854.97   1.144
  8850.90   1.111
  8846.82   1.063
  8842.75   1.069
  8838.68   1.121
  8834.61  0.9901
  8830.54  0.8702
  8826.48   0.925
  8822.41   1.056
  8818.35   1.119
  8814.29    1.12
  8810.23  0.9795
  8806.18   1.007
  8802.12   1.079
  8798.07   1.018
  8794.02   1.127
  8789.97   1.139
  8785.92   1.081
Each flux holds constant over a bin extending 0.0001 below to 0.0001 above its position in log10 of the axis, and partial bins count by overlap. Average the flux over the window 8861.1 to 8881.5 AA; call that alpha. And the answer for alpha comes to 1.03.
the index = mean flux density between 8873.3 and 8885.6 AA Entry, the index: 1.05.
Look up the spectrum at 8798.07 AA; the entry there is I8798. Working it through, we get 1.018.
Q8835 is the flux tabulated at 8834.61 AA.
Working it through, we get 0.9901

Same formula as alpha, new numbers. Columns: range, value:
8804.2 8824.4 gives 1.06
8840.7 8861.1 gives 1.09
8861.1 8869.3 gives 0.995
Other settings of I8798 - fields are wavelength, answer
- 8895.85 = 1.085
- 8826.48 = 0.925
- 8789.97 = 1.139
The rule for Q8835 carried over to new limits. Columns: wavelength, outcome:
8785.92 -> 1.081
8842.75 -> 1.069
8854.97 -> 1.144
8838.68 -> 1.121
